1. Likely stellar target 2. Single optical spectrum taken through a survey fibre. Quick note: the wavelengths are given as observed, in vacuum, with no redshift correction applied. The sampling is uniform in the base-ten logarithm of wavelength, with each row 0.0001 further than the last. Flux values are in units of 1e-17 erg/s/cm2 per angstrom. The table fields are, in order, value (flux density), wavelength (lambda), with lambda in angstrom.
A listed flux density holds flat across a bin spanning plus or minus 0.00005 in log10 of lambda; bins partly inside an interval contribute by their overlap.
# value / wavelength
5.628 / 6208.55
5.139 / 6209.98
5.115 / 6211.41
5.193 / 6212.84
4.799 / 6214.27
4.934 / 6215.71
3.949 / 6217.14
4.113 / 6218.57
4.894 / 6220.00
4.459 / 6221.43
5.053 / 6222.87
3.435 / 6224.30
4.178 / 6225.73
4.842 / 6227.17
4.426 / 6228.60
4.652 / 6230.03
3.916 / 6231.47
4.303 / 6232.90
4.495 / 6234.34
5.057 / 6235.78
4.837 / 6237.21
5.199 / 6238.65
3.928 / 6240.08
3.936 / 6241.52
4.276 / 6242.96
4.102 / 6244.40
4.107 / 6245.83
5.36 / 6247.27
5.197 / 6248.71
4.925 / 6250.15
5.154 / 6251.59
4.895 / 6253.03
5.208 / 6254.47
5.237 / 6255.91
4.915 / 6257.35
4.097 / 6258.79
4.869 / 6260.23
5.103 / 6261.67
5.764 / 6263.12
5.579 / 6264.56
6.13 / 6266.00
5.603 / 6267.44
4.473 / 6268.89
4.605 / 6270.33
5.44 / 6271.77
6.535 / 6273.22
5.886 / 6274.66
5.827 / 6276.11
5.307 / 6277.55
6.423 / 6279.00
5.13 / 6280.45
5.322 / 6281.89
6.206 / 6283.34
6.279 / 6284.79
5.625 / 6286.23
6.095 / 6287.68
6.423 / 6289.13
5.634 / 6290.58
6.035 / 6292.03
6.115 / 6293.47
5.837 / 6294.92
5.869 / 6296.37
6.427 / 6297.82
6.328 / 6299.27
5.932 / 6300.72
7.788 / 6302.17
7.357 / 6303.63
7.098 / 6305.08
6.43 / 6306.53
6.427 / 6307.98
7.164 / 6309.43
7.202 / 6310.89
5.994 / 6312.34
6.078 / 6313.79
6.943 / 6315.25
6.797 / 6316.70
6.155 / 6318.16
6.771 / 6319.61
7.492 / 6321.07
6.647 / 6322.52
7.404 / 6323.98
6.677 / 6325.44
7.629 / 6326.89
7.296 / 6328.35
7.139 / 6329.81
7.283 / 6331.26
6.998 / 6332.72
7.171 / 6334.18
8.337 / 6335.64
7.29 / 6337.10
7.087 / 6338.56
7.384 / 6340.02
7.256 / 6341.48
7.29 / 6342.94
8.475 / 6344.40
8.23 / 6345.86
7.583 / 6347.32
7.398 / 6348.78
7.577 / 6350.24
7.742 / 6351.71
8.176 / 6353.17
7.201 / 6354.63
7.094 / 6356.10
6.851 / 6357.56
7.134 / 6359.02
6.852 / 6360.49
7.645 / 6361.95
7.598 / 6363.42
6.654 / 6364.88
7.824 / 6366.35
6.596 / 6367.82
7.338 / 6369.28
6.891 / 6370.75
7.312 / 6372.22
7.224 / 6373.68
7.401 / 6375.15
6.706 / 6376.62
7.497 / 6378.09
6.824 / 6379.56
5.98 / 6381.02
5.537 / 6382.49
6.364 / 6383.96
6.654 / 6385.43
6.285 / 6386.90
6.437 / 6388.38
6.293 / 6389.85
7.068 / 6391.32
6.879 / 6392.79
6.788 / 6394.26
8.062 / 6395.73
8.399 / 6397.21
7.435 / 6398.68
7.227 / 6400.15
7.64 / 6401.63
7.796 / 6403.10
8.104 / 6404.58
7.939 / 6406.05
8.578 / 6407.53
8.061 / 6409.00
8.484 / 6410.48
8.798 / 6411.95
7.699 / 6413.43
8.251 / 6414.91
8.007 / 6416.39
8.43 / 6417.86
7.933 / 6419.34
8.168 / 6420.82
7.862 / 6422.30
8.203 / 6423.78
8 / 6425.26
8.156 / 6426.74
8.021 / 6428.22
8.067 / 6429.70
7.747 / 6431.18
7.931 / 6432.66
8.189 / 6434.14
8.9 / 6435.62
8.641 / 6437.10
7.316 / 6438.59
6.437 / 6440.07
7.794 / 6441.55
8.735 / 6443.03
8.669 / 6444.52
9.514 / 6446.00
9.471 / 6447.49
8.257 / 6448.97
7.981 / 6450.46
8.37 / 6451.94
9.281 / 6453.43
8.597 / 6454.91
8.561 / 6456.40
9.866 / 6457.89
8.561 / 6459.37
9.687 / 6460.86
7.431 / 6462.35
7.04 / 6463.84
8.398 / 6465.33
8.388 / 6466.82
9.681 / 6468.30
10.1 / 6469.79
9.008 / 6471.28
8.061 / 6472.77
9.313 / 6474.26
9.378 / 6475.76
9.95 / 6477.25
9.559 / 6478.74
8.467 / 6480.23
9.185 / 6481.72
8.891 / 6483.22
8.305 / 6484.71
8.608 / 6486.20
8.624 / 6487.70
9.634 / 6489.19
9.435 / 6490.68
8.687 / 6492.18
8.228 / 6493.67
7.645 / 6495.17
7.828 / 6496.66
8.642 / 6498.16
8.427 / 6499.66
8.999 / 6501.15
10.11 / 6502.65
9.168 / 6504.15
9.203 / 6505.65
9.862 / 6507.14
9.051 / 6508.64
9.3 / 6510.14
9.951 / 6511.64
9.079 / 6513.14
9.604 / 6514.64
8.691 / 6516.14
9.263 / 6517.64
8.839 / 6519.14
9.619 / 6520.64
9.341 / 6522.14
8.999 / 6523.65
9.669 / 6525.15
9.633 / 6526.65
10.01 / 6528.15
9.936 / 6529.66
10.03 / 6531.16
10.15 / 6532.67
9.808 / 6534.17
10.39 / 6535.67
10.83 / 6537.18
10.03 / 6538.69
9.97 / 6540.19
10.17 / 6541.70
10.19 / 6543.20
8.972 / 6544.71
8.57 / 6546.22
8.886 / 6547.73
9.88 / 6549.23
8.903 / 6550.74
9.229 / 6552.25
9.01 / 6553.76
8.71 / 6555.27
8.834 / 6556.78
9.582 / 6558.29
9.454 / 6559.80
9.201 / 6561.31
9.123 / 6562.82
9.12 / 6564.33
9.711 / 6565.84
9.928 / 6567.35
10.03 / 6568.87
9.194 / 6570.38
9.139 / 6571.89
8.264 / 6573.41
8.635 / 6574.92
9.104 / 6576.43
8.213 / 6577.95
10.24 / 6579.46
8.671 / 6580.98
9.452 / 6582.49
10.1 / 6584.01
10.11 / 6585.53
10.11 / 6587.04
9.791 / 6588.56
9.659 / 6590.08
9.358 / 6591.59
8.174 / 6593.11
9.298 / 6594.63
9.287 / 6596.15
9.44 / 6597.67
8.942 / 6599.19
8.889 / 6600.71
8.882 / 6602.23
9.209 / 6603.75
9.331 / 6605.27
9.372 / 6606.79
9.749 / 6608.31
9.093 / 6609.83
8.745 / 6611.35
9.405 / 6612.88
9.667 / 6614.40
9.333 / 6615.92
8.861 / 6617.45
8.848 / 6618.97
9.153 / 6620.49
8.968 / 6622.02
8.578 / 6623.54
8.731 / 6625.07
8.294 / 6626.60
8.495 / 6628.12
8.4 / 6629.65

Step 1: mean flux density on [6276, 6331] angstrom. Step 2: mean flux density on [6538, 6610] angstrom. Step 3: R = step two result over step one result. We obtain 1.4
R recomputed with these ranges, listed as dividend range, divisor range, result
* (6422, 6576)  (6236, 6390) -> 1.41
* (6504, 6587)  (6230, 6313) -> 1.71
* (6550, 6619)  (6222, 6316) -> 1.69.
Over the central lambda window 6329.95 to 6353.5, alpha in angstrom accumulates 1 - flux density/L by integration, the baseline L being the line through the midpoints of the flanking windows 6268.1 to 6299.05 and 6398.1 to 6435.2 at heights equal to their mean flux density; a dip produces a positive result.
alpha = -2.7 angstrom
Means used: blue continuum 5.79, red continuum 8.04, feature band 7.56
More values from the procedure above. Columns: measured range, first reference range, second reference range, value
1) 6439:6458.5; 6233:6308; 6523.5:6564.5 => -1.0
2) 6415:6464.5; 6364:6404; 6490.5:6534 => -2.0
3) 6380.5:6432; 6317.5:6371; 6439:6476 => 2.9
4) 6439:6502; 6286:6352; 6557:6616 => -3.3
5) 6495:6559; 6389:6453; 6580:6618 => -4.3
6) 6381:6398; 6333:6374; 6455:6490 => 2.4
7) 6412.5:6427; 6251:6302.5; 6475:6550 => -0.4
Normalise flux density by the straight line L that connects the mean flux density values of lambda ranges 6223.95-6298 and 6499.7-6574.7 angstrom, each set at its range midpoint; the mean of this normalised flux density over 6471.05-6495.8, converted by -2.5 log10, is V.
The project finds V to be -0.034 mag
